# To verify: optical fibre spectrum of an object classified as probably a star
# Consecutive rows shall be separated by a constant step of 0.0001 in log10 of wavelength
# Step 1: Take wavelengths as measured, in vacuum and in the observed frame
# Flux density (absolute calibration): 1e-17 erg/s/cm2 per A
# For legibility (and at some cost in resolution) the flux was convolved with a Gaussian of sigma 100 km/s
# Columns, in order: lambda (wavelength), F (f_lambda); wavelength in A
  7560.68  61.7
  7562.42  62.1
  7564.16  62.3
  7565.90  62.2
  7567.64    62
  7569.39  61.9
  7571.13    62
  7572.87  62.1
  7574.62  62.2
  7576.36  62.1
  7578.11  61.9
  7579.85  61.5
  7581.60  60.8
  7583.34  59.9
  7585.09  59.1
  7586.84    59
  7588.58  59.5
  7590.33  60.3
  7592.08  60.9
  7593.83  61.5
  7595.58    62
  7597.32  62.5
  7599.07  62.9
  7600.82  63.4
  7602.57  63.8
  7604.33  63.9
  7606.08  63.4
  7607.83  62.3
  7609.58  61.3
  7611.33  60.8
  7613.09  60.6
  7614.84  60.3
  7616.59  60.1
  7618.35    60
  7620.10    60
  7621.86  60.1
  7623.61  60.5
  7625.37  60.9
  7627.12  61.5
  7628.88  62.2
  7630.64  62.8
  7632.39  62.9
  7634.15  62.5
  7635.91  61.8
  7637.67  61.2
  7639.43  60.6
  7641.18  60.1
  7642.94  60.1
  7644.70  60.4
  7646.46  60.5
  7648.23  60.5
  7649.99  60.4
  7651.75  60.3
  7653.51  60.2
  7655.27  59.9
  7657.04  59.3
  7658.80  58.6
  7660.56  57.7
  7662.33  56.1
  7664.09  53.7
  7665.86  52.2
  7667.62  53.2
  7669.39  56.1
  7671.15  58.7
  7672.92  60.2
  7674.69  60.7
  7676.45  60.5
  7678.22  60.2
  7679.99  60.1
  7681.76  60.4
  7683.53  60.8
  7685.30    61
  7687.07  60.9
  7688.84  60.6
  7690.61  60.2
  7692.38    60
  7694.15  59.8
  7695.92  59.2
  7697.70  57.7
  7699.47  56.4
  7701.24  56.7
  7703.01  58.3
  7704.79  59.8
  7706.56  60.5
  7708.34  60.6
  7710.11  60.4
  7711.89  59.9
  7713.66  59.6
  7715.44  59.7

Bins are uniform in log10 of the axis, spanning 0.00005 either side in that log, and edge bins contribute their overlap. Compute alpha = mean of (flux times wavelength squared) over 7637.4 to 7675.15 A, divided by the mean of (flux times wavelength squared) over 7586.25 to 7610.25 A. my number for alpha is 1.0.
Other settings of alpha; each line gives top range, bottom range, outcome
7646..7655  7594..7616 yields 0.98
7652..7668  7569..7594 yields 0.96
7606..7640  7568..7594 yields 1.02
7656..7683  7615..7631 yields 0.96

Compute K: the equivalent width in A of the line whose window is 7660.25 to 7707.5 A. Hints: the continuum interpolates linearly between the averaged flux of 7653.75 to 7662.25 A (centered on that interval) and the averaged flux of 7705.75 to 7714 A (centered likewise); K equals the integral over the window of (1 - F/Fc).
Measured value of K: 0.7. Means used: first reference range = 58.7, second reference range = 60.2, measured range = 58.6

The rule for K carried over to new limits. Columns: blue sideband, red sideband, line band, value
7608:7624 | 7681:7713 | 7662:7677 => 0.79 A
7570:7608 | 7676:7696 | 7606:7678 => 1.31 A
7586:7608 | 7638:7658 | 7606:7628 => 0.17 A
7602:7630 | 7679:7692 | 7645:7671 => 1.28 A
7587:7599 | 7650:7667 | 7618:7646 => -0.97 A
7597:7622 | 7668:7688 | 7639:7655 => 0.09 A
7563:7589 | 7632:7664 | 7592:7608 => -0.50 A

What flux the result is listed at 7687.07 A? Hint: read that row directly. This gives 60.9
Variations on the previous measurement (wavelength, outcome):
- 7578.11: 61.9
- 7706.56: 60.5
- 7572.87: 62.1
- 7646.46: 60.5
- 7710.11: 60.4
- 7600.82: 63.4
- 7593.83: 61.5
